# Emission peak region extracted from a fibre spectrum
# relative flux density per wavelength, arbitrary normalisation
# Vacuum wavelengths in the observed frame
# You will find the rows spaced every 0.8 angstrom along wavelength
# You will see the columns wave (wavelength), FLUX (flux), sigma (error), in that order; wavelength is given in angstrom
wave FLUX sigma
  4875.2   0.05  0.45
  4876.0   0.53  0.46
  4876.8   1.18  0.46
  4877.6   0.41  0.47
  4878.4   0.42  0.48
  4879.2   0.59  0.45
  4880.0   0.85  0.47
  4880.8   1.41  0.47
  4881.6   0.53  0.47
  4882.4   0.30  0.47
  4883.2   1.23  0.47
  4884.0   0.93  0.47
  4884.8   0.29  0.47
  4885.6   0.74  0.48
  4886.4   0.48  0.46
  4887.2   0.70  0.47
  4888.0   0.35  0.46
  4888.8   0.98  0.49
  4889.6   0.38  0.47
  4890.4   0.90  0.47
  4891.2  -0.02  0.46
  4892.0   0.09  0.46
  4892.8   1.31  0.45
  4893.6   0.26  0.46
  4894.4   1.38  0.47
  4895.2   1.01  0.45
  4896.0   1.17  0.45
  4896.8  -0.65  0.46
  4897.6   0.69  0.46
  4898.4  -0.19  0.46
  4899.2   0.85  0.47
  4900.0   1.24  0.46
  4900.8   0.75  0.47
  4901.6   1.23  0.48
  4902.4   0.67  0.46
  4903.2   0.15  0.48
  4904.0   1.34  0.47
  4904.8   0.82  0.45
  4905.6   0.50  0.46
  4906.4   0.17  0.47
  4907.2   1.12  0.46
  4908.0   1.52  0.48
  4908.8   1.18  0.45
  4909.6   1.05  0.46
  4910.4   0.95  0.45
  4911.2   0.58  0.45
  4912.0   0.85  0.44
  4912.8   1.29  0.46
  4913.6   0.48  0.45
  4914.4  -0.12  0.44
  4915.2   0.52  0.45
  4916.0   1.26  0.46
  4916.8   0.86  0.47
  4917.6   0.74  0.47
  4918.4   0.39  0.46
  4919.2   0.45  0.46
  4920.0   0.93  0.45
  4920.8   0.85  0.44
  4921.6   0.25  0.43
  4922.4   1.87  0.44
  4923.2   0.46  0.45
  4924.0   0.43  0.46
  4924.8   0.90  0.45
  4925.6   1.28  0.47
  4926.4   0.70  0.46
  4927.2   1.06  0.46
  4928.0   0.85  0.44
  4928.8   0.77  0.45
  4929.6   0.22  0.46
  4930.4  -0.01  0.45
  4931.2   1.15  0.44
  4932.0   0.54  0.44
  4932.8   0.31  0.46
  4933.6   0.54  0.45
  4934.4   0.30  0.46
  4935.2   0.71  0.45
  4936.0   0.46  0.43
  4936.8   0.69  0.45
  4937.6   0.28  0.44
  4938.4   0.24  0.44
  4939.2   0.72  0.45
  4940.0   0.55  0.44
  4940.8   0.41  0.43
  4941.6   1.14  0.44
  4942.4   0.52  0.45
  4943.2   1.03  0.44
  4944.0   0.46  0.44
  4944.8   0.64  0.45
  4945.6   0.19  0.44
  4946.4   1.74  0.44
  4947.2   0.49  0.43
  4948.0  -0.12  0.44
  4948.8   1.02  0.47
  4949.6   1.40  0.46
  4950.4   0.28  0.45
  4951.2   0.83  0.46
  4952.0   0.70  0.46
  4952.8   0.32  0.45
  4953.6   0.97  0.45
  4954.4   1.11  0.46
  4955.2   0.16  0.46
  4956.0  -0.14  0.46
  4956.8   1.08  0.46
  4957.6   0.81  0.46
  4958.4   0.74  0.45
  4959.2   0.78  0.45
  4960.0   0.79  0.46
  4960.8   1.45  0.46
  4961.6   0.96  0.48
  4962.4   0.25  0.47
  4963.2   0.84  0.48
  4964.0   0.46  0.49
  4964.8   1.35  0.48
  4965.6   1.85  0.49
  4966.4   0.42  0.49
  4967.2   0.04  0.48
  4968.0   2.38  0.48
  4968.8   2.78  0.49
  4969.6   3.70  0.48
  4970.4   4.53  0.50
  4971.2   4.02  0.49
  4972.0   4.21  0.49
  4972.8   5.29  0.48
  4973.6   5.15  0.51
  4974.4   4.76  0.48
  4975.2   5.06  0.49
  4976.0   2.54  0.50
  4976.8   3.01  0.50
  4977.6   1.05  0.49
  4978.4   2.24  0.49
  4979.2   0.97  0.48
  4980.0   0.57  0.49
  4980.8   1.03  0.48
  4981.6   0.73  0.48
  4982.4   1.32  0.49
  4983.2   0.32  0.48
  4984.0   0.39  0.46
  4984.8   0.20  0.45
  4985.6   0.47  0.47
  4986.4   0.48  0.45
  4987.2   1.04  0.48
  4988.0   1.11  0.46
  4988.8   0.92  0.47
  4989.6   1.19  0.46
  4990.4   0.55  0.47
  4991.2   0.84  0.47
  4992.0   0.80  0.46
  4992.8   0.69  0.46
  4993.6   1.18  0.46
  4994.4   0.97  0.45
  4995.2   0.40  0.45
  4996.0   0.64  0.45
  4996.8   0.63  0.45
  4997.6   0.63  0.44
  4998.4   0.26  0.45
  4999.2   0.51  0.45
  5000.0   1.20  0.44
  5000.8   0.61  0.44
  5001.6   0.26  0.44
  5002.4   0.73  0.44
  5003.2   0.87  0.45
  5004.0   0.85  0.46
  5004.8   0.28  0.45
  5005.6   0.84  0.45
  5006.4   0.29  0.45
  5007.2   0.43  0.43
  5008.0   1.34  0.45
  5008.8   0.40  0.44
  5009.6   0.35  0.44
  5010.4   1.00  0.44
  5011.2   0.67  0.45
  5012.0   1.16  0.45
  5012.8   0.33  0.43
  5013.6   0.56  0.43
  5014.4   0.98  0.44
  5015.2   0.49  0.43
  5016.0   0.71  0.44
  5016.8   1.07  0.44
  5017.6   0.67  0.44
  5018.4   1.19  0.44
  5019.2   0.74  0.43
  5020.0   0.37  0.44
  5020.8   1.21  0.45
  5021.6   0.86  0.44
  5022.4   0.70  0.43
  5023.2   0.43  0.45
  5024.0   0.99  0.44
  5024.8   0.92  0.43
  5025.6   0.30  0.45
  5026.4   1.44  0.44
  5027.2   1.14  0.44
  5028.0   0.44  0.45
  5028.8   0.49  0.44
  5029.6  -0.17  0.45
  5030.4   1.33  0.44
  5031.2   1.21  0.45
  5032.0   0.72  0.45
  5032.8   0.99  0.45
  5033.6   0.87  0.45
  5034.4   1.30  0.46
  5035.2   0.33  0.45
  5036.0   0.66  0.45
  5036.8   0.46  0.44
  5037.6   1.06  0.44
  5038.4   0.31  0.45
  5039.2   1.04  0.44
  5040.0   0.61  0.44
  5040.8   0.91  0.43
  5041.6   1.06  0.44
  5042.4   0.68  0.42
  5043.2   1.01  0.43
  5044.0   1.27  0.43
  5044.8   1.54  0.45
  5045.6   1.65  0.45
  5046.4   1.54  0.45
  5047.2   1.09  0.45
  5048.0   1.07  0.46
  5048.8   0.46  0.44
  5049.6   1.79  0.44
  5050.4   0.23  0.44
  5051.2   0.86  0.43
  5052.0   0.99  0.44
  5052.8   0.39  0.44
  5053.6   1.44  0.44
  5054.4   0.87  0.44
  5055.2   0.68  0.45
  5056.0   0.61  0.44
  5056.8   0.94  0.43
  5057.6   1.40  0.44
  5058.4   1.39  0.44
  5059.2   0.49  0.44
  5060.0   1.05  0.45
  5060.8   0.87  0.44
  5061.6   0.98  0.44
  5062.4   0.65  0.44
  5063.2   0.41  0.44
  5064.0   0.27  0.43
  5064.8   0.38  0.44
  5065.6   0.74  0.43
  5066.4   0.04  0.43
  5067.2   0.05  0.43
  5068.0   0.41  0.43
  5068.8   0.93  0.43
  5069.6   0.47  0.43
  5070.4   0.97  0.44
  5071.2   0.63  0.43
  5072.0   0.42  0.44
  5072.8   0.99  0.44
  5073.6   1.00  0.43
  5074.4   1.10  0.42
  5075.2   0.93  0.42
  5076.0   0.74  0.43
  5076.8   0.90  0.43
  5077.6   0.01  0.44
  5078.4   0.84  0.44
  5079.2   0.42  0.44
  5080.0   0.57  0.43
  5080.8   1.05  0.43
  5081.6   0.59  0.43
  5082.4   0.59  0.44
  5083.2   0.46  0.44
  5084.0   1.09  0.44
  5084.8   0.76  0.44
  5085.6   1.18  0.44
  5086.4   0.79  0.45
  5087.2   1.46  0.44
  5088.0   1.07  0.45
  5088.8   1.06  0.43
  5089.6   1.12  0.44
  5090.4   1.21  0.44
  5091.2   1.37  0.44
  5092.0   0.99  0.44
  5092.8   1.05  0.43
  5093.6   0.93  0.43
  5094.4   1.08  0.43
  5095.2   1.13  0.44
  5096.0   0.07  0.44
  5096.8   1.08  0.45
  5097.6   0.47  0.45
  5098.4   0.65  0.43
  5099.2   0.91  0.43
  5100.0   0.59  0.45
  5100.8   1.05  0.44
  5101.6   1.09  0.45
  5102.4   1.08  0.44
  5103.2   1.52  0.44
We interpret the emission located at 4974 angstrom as [O II]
